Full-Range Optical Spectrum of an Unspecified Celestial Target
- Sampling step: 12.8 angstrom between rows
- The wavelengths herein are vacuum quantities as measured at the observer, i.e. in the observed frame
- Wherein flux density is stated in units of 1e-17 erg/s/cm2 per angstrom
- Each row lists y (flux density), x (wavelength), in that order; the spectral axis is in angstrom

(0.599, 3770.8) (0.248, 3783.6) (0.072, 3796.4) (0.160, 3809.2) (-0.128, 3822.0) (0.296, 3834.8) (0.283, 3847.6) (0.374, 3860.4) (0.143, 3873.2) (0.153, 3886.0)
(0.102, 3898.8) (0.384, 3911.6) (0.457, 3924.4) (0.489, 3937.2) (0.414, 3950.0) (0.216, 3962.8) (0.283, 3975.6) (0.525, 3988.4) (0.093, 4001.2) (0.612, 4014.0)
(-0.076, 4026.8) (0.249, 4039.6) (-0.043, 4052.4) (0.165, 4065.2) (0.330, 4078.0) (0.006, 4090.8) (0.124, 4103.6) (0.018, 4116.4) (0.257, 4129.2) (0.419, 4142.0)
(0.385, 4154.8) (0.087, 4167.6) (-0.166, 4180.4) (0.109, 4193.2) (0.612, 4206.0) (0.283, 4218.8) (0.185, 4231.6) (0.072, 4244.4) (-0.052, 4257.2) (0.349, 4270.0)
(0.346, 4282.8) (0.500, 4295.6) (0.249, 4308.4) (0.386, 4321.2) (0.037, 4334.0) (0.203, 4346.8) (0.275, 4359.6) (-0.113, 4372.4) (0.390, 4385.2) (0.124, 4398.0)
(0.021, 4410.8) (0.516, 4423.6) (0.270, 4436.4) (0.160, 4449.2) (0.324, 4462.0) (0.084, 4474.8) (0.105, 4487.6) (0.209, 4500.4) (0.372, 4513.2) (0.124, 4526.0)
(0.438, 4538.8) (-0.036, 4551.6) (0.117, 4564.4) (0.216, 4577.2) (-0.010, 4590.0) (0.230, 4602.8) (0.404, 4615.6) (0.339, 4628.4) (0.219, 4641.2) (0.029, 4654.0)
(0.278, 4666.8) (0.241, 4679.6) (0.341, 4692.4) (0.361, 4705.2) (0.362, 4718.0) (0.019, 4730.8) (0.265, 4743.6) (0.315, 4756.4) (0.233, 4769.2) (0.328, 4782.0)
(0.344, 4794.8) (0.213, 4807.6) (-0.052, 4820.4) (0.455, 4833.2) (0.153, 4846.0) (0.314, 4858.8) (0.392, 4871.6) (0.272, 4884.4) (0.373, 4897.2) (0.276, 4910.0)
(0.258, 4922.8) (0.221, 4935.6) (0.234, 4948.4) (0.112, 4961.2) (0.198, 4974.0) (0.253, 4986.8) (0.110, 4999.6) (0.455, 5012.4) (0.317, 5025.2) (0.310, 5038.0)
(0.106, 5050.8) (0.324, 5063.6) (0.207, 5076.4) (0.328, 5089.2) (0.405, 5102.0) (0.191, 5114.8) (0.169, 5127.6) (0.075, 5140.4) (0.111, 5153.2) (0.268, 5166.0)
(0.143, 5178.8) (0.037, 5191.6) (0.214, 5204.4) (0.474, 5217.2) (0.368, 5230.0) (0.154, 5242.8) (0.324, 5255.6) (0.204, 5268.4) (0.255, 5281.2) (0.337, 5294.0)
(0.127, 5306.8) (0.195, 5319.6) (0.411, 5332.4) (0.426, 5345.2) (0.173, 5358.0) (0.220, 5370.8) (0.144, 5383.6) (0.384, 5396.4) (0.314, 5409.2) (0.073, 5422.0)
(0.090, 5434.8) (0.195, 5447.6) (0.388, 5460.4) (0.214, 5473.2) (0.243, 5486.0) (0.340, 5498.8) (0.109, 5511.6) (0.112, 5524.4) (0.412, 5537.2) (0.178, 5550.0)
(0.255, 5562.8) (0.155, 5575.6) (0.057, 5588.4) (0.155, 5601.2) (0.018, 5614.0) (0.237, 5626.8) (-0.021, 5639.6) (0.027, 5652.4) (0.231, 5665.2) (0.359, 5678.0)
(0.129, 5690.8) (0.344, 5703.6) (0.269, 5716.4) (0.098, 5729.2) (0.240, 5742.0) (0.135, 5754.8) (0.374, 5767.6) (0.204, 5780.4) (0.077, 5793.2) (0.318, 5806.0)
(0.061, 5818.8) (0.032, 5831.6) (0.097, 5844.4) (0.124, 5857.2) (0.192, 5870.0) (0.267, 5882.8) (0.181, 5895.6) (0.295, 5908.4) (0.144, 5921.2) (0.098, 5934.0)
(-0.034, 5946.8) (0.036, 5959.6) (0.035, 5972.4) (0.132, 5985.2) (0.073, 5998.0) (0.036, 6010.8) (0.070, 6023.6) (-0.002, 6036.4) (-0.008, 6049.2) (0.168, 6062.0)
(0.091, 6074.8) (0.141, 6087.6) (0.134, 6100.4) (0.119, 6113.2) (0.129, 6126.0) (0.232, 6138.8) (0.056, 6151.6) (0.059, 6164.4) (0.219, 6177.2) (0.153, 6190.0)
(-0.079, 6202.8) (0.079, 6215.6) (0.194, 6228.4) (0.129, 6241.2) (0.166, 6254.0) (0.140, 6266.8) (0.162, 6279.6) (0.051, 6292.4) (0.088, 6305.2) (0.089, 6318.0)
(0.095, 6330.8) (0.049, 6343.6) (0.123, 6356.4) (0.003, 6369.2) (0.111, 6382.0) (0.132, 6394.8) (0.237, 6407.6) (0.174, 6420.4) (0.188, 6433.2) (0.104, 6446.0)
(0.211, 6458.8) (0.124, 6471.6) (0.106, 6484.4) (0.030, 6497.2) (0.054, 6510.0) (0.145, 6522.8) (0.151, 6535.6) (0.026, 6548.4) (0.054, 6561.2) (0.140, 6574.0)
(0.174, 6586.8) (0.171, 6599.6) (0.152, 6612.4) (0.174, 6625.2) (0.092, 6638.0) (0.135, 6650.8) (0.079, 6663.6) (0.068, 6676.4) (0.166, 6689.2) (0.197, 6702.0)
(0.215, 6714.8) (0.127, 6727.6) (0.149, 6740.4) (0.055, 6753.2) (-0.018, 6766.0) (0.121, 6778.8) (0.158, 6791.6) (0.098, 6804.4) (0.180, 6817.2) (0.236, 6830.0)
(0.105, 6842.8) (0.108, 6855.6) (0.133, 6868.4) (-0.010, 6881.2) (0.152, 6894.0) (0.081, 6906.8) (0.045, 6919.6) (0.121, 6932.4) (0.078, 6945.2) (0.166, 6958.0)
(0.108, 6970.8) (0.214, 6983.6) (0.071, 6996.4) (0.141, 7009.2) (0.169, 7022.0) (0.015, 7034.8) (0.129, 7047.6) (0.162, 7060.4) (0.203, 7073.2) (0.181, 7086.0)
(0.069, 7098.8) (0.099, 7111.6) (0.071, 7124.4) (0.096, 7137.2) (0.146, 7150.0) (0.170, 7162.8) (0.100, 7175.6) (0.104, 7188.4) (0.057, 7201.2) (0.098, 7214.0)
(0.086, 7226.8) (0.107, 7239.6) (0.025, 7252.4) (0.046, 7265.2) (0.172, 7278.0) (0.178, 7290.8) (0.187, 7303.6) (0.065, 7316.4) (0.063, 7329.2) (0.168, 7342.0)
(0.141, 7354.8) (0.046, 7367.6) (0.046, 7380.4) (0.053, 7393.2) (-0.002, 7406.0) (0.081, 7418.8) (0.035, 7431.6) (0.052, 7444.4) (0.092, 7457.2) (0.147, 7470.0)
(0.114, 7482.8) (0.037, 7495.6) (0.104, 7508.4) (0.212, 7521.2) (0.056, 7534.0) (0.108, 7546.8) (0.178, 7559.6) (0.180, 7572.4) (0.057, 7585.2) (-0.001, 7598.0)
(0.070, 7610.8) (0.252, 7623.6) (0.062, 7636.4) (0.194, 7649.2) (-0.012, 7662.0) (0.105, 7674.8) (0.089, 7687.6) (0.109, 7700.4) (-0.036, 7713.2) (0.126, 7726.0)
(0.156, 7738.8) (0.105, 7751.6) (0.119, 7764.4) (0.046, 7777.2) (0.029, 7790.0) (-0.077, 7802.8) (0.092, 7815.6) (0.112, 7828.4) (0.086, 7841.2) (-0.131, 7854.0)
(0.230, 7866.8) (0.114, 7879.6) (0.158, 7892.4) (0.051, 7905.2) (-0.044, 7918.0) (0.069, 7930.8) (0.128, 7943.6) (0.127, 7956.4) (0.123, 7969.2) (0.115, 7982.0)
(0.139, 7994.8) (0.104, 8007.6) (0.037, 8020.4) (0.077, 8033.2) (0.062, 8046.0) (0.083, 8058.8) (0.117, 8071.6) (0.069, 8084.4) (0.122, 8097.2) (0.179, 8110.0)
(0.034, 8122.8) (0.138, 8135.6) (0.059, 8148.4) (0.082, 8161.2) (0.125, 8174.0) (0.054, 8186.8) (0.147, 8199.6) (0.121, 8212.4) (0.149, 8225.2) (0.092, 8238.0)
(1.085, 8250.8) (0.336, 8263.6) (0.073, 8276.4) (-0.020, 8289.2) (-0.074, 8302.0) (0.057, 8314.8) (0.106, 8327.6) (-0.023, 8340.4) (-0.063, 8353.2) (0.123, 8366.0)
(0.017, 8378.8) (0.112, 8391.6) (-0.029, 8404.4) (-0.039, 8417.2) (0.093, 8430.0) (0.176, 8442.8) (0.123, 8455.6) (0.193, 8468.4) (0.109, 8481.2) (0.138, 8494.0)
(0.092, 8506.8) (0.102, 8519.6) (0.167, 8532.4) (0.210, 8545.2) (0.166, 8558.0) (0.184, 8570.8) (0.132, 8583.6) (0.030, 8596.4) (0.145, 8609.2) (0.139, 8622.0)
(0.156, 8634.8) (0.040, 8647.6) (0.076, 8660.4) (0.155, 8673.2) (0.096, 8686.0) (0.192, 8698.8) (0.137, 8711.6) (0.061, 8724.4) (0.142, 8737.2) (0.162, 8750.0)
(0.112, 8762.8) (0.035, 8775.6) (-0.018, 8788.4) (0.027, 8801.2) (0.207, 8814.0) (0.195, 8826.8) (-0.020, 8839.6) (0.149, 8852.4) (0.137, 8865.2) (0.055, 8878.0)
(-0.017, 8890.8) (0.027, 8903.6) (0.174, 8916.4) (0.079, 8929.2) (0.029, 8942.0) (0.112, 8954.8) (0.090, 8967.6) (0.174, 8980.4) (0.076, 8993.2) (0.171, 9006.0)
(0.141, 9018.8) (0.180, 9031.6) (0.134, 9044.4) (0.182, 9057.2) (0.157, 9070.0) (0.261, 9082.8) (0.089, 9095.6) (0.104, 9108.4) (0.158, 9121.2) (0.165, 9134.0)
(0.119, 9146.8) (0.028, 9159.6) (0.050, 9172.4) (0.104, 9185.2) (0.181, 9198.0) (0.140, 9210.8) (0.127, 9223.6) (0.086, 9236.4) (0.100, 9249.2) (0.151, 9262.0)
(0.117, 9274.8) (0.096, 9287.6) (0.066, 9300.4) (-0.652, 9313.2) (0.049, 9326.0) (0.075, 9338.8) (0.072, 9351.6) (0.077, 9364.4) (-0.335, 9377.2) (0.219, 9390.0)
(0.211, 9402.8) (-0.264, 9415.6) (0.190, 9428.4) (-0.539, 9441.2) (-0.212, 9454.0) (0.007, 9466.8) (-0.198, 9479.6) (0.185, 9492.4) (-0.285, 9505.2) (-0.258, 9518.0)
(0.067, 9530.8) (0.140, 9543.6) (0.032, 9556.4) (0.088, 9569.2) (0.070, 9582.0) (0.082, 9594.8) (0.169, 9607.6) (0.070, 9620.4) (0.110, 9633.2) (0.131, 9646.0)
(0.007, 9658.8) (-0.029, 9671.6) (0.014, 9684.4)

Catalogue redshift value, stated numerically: 1.213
